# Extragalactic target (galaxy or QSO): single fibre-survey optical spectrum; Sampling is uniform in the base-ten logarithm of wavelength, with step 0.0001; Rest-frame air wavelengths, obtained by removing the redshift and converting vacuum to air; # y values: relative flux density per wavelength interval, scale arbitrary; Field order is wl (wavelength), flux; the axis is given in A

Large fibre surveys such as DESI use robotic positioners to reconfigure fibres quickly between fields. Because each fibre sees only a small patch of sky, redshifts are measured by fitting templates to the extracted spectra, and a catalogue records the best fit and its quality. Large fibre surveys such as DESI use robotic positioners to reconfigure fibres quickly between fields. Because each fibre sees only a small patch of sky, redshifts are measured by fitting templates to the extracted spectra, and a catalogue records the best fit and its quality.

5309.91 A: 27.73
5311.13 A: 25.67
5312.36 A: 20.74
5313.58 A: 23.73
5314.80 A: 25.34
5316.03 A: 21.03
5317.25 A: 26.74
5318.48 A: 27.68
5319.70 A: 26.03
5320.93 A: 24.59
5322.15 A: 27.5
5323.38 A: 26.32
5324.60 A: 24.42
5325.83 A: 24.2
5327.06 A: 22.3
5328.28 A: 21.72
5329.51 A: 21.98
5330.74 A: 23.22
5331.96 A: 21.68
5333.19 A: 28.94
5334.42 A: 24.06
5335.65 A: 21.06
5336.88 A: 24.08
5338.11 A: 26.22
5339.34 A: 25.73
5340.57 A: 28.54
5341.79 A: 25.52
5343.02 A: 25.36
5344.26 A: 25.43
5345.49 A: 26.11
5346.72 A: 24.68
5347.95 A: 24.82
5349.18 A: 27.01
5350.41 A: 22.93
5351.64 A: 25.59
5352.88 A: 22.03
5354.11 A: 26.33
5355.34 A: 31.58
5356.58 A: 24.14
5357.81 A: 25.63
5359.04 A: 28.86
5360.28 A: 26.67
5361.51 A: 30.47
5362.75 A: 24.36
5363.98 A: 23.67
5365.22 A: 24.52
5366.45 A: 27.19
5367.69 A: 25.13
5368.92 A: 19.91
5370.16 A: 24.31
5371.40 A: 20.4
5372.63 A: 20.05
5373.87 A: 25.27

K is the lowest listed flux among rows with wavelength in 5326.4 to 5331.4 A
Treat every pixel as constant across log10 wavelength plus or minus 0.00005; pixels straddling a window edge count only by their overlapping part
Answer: 21.72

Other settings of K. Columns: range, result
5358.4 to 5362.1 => 26.67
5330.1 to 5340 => 21.06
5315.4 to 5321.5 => 21.03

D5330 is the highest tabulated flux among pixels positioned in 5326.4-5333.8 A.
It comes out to 28.94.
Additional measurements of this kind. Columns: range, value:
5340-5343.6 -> 28.54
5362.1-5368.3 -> 27.19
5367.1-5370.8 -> 25.13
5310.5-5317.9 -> 26.74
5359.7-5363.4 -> 30.47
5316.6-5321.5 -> 27.68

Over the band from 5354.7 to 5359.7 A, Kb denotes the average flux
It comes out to 27.5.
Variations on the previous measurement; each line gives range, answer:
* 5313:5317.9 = 24.2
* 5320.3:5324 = 26.1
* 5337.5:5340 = 26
